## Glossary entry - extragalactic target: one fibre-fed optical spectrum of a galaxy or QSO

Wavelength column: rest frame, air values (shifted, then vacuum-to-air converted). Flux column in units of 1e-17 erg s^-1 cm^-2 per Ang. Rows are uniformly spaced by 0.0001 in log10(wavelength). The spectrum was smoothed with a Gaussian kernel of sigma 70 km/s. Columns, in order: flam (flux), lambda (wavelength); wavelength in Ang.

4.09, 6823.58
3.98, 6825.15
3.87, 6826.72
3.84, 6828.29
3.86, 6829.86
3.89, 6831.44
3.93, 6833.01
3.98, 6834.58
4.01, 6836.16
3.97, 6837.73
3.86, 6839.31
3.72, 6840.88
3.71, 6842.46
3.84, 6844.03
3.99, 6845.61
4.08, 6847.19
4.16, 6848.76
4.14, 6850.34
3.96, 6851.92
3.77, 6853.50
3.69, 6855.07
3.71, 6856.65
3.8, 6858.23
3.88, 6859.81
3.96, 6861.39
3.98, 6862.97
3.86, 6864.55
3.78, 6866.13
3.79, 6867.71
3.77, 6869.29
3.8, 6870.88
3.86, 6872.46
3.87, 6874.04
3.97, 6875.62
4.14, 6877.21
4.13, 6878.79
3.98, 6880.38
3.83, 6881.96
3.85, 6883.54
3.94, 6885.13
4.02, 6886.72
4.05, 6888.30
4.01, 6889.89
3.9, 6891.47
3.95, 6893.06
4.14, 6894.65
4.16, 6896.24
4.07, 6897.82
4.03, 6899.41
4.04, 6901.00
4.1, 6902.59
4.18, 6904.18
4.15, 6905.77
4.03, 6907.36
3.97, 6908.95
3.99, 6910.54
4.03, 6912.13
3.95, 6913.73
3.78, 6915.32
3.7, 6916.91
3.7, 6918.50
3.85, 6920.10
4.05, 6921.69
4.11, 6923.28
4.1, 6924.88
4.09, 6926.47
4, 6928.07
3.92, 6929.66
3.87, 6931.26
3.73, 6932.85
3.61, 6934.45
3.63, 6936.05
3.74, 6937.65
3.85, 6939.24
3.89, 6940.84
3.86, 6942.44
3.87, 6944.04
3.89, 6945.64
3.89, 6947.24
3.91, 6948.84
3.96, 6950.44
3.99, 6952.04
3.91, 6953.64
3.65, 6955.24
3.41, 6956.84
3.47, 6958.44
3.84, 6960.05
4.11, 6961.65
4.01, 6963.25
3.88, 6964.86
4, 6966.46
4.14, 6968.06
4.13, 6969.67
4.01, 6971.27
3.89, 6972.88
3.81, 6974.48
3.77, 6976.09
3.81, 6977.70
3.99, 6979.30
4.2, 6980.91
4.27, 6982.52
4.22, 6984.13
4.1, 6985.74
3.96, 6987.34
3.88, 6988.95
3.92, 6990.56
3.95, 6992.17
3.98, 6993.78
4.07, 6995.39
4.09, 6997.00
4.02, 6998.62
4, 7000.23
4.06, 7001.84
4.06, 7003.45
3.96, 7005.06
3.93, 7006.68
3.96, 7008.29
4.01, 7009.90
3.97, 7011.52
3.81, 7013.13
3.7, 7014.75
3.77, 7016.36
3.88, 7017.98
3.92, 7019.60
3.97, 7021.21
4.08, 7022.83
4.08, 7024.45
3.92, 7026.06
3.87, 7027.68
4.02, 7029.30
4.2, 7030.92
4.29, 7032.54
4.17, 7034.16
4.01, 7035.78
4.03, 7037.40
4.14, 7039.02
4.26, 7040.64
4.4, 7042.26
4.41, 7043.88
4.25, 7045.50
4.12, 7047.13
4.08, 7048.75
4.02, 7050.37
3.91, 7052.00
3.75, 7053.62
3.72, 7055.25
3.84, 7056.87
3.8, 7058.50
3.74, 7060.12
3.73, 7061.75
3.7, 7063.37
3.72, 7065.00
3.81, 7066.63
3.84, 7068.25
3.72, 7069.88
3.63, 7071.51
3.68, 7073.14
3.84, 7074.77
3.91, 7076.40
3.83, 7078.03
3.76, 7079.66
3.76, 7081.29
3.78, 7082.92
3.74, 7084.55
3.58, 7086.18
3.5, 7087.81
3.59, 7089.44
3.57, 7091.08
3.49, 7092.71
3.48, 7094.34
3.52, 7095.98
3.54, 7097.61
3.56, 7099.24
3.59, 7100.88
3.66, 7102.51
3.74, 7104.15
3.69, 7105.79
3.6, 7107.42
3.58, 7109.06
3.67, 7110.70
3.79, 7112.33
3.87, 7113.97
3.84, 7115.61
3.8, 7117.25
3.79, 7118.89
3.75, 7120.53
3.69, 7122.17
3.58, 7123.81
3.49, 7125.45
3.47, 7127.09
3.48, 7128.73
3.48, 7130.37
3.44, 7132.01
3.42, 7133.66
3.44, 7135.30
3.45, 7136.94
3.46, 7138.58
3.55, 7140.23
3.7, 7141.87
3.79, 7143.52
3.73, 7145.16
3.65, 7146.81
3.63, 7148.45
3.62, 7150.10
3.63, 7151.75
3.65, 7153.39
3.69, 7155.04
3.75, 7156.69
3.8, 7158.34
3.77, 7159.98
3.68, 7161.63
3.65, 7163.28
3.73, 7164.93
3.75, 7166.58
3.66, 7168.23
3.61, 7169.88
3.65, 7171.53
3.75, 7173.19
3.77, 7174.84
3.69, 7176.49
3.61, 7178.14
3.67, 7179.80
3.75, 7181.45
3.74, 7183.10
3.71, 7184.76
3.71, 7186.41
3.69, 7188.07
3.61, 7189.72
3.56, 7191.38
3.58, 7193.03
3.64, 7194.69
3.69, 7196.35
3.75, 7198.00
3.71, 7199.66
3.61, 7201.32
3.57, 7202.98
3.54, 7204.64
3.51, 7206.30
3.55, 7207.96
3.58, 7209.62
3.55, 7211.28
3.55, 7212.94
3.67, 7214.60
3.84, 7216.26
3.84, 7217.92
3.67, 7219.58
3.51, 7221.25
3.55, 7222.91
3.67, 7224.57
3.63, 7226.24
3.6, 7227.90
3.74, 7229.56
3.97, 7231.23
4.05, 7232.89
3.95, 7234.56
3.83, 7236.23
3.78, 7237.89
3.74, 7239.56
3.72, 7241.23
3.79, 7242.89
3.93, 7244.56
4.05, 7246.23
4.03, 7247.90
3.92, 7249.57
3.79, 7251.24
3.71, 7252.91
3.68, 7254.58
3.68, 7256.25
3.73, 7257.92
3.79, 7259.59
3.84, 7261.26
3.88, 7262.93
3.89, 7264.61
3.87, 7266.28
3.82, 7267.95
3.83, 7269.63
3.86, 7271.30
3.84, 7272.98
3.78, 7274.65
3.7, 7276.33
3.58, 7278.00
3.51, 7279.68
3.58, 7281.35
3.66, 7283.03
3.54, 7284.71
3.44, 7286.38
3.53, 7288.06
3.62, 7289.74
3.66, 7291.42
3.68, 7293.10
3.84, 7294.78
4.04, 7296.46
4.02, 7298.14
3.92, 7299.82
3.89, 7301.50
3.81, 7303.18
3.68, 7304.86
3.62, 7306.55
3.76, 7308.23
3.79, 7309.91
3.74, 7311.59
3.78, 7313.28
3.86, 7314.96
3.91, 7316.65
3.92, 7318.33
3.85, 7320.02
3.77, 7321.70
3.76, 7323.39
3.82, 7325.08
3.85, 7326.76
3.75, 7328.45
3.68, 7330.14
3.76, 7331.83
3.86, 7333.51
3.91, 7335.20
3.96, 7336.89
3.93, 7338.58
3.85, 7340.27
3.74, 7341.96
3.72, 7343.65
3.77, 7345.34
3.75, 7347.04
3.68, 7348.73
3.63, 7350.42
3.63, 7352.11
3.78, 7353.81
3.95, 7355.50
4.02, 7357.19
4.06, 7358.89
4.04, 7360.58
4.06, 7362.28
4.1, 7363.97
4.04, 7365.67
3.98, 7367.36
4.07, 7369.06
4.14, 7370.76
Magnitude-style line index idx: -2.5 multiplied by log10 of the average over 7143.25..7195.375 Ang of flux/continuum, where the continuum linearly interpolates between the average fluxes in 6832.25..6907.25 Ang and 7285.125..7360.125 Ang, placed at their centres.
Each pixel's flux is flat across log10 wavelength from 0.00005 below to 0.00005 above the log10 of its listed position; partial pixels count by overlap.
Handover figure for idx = 0.05 mag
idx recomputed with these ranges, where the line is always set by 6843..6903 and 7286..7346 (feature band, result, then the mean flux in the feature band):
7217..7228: 0.05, 3.64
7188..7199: 0.06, 3.65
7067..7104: 0.06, 3.67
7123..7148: 0.09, 3.54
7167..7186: 0.04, 3.69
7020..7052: -0.06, 4.11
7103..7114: 0.05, 3.69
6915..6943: 0.02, 3.86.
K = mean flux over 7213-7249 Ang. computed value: 3.78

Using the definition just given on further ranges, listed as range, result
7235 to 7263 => 3.82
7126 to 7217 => 3.63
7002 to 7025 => 3.94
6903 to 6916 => 4.01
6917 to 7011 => 3.93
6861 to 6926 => 3.97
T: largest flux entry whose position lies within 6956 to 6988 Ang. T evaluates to 4.27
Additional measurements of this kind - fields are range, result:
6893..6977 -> 4.18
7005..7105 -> 4.41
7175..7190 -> 3.75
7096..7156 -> 3.87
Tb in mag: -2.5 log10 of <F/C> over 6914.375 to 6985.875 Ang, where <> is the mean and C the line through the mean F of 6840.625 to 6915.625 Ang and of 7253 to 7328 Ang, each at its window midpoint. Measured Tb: 0.00 mag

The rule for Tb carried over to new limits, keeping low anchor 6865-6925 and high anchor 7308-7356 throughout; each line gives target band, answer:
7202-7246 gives 0.04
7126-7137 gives 0.12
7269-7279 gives 0.02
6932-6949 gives 0.04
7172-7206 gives 0.05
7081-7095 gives 0.08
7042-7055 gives -0.05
